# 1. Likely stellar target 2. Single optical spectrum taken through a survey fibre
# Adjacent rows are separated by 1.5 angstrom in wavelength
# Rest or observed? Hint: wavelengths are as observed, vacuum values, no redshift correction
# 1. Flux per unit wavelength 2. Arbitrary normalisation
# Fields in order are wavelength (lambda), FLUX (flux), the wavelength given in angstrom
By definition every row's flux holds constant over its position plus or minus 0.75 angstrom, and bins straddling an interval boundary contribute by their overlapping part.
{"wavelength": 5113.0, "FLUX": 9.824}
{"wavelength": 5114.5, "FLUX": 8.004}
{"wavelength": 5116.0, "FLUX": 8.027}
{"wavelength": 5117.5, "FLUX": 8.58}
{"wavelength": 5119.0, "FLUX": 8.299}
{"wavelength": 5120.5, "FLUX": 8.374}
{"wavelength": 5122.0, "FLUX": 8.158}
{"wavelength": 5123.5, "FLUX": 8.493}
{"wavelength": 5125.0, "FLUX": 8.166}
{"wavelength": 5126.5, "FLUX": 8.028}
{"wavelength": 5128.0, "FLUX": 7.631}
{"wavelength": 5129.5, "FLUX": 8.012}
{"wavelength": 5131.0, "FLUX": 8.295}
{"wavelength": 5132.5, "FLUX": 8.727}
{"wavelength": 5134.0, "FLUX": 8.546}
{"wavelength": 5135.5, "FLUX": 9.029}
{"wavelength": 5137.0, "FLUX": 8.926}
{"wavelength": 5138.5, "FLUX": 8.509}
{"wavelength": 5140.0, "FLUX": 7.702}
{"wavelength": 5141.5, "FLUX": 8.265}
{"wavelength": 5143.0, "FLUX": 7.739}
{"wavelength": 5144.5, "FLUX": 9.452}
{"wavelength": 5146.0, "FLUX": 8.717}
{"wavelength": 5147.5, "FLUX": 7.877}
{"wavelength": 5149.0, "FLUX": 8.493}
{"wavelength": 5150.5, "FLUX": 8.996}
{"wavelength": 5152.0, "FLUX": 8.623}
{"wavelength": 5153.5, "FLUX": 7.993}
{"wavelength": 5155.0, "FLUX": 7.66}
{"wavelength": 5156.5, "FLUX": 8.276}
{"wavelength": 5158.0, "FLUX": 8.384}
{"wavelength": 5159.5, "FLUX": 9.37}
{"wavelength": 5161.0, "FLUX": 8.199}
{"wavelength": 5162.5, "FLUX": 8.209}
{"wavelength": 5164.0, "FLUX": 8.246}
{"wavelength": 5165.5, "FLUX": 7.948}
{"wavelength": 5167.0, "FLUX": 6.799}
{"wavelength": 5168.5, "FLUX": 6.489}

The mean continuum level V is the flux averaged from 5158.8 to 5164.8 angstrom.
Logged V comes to 8.49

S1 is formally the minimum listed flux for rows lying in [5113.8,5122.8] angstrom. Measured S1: 8.004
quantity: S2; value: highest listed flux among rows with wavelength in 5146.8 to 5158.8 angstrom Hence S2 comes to 8.996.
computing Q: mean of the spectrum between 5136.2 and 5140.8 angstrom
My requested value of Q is 8.38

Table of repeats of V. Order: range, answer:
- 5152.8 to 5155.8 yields 7.83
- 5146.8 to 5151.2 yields 8.46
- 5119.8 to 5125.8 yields 8.29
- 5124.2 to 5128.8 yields 7.95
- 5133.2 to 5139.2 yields 8.75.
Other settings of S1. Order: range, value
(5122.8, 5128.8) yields 7.631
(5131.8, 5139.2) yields 8.509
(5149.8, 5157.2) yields 7.66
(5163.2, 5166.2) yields 7.948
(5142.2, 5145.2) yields 7.739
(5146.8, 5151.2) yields 7.877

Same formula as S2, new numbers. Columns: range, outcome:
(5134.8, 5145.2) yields 9.452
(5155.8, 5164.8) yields 9.37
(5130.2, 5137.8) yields 9.029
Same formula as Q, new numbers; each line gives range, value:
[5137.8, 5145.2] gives 8.32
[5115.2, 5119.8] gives 8.3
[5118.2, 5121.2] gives 8.34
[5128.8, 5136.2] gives 8.52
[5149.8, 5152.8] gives 8.79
